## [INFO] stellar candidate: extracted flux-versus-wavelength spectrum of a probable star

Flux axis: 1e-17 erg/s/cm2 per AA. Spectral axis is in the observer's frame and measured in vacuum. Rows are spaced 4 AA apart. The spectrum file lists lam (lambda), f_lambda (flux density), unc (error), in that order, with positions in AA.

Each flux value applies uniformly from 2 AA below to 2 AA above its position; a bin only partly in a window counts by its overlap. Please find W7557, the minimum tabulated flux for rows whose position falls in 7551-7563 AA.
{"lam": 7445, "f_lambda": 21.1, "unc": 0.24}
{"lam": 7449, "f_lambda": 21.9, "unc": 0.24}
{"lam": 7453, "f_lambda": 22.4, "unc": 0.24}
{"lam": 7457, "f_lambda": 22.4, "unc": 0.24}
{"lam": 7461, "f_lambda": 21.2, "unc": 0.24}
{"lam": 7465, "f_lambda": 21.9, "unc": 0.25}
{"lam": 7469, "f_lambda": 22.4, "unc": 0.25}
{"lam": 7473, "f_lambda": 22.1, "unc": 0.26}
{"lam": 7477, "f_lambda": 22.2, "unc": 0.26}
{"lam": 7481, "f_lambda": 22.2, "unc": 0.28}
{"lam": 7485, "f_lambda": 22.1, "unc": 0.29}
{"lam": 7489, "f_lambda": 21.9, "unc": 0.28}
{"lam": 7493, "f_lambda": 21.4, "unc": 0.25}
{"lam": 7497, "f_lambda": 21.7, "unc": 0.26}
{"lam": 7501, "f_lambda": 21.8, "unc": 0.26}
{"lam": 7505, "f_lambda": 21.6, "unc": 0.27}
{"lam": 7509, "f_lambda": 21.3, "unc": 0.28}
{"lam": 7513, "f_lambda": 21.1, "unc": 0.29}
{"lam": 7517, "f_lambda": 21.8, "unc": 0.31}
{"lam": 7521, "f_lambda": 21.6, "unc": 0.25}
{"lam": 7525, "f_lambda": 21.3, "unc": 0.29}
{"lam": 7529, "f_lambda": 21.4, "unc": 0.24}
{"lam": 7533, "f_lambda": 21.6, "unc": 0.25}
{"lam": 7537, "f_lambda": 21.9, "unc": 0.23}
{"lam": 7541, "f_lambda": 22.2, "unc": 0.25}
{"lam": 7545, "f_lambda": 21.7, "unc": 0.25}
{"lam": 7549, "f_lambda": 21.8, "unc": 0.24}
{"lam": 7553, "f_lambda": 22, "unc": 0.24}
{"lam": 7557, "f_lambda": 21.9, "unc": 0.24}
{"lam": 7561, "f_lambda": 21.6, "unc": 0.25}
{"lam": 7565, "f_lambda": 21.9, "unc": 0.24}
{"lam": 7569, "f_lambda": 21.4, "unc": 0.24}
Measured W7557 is 21.6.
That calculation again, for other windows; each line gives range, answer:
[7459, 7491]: 21.2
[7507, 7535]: 21.1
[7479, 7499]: 21.4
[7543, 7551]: 21.7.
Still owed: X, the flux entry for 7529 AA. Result 21.4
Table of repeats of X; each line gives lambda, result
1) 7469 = 22.4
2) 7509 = 21.3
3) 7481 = 22.2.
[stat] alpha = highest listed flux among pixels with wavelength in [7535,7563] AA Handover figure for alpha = 22.2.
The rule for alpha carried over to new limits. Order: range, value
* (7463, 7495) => 22.4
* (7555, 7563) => 21.9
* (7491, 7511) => 21.8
